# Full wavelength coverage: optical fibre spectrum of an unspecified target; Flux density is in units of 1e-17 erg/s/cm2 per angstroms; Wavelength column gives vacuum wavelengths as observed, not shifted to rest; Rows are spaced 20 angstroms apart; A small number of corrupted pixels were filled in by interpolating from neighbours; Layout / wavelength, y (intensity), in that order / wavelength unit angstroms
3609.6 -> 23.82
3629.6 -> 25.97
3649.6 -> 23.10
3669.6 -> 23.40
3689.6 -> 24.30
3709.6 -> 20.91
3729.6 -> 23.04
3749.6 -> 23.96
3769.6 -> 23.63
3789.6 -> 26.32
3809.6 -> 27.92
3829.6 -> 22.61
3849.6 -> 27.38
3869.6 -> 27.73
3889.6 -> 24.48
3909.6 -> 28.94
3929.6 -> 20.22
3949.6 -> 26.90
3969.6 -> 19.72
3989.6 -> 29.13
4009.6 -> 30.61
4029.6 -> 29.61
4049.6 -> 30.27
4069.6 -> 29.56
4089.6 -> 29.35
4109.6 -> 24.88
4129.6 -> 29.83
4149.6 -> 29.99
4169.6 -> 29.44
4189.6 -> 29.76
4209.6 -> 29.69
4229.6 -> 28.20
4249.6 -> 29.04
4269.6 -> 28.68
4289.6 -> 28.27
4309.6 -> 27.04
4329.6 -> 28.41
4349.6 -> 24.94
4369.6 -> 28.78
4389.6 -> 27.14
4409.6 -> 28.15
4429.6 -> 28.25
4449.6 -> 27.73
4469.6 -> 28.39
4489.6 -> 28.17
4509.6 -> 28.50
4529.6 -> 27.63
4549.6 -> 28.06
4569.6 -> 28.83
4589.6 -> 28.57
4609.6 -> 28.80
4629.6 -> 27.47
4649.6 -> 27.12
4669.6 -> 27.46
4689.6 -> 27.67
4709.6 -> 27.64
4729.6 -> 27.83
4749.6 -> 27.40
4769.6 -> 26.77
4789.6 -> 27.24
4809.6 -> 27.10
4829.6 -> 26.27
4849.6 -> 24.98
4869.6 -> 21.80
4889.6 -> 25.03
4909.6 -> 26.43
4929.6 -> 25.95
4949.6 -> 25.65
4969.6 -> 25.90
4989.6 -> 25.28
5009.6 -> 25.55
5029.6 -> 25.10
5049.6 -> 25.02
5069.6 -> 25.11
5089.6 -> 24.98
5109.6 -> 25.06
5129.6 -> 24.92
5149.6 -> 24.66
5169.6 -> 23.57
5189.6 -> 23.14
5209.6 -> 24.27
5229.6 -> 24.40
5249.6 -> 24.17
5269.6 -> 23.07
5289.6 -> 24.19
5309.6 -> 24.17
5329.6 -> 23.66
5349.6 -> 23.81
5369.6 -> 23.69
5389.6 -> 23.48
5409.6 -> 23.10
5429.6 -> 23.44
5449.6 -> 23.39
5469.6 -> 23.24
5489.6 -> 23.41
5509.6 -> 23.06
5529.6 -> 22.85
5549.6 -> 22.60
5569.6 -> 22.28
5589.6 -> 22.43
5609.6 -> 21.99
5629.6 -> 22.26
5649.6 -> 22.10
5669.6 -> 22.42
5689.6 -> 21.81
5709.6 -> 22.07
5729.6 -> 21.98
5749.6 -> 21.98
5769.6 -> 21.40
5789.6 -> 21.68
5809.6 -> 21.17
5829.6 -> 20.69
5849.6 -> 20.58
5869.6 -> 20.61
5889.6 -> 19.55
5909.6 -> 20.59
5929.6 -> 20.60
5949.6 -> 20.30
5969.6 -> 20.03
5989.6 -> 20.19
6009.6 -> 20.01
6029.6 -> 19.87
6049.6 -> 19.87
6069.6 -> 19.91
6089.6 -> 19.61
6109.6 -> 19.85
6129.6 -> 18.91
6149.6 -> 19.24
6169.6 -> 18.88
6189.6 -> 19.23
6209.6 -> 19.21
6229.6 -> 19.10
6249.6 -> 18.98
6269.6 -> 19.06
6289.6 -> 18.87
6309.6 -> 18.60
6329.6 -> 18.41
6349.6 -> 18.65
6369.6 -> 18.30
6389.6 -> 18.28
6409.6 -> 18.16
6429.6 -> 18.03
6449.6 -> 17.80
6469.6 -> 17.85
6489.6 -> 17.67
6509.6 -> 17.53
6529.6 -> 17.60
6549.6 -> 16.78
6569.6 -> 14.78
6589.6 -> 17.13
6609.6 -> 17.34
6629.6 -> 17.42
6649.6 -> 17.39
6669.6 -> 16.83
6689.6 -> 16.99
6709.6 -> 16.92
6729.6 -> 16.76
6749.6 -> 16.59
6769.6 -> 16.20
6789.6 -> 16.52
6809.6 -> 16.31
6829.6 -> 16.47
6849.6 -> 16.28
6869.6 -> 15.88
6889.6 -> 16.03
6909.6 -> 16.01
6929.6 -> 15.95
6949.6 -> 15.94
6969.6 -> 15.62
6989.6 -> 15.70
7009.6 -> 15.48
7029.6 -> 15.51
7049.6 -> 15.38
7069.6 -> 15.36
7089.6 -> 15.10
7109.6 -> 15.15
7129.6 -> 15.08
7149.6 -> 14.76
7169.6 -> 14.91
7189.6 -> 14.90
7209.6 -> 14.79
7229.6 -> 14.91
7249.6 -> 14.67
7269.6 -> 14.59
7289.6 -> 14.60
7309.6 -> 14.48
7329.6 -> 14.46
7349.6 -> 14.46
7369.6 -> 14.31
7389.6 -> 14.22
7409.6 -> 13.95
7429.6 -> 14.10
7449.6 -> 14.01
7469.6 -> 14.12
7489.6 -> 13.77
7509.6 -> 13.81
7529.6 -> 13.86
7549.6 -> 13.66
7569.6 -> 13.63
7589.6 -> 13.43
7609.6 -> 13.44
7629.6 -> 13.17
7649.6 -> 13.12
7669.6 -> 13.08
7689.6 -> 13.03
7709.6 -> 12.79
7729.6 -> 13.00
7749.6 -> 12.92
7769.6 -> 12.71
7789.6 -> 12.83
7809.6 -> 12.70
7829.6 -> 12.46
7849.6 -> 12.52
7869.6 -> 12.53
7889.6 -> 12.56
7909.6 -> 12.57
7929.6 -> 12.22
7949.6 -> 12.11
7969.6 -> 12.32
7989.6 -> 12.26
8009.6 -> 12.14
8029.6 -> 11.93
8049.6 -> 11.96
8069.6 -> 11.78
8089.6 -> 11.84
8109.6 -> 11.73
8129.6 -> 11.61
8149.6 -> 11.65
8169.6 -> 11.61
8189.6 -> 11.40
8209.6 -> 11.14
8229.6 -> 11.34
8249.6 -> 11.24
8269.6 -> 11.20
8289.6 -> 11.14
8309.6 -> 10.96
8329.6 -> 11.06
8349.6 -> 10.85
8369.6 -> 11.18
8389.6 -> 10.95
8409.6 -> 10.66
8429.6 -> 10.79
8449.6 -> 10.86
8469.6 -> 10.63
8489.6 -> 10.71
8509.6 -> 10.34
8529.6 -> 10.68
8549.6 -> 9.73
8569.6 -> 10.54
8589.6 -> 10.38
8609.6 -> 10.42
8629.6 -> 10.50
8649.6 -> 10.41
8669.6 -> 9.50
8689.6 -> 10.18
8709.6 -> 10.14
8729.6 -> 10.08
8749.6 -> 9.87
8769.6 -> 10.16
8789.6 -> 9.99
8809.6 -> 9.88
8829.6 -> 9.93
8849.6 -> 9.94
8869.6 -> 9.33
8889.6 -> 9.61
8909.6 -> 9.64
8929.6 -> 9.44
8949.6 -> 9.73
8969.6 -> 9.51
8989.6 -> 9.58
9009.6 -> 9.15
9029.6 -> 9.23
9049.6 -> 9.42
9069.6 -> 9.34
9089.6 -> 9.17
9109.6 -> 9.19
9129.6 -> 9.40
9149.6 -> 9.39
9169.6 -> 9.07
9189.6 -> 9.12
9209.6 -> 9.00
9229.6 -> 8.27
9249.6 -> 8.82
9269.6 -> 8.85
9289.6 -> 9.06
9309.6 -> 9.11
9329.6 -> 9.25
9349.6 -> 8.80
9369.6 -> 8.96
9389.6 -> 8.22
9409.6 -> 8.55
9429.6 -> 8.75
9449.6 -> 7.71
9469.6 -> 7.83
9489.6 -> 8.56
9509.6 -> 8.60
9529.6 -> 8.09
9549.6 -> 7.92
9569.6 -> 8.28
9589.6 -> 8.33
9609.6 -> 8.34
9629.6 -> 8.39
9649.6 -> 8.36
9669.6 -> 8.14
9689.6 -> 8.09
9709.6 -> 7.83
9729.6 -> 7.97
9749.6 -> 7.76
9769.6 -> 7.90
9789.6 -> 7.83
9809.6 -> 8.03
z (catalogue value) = 0.00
